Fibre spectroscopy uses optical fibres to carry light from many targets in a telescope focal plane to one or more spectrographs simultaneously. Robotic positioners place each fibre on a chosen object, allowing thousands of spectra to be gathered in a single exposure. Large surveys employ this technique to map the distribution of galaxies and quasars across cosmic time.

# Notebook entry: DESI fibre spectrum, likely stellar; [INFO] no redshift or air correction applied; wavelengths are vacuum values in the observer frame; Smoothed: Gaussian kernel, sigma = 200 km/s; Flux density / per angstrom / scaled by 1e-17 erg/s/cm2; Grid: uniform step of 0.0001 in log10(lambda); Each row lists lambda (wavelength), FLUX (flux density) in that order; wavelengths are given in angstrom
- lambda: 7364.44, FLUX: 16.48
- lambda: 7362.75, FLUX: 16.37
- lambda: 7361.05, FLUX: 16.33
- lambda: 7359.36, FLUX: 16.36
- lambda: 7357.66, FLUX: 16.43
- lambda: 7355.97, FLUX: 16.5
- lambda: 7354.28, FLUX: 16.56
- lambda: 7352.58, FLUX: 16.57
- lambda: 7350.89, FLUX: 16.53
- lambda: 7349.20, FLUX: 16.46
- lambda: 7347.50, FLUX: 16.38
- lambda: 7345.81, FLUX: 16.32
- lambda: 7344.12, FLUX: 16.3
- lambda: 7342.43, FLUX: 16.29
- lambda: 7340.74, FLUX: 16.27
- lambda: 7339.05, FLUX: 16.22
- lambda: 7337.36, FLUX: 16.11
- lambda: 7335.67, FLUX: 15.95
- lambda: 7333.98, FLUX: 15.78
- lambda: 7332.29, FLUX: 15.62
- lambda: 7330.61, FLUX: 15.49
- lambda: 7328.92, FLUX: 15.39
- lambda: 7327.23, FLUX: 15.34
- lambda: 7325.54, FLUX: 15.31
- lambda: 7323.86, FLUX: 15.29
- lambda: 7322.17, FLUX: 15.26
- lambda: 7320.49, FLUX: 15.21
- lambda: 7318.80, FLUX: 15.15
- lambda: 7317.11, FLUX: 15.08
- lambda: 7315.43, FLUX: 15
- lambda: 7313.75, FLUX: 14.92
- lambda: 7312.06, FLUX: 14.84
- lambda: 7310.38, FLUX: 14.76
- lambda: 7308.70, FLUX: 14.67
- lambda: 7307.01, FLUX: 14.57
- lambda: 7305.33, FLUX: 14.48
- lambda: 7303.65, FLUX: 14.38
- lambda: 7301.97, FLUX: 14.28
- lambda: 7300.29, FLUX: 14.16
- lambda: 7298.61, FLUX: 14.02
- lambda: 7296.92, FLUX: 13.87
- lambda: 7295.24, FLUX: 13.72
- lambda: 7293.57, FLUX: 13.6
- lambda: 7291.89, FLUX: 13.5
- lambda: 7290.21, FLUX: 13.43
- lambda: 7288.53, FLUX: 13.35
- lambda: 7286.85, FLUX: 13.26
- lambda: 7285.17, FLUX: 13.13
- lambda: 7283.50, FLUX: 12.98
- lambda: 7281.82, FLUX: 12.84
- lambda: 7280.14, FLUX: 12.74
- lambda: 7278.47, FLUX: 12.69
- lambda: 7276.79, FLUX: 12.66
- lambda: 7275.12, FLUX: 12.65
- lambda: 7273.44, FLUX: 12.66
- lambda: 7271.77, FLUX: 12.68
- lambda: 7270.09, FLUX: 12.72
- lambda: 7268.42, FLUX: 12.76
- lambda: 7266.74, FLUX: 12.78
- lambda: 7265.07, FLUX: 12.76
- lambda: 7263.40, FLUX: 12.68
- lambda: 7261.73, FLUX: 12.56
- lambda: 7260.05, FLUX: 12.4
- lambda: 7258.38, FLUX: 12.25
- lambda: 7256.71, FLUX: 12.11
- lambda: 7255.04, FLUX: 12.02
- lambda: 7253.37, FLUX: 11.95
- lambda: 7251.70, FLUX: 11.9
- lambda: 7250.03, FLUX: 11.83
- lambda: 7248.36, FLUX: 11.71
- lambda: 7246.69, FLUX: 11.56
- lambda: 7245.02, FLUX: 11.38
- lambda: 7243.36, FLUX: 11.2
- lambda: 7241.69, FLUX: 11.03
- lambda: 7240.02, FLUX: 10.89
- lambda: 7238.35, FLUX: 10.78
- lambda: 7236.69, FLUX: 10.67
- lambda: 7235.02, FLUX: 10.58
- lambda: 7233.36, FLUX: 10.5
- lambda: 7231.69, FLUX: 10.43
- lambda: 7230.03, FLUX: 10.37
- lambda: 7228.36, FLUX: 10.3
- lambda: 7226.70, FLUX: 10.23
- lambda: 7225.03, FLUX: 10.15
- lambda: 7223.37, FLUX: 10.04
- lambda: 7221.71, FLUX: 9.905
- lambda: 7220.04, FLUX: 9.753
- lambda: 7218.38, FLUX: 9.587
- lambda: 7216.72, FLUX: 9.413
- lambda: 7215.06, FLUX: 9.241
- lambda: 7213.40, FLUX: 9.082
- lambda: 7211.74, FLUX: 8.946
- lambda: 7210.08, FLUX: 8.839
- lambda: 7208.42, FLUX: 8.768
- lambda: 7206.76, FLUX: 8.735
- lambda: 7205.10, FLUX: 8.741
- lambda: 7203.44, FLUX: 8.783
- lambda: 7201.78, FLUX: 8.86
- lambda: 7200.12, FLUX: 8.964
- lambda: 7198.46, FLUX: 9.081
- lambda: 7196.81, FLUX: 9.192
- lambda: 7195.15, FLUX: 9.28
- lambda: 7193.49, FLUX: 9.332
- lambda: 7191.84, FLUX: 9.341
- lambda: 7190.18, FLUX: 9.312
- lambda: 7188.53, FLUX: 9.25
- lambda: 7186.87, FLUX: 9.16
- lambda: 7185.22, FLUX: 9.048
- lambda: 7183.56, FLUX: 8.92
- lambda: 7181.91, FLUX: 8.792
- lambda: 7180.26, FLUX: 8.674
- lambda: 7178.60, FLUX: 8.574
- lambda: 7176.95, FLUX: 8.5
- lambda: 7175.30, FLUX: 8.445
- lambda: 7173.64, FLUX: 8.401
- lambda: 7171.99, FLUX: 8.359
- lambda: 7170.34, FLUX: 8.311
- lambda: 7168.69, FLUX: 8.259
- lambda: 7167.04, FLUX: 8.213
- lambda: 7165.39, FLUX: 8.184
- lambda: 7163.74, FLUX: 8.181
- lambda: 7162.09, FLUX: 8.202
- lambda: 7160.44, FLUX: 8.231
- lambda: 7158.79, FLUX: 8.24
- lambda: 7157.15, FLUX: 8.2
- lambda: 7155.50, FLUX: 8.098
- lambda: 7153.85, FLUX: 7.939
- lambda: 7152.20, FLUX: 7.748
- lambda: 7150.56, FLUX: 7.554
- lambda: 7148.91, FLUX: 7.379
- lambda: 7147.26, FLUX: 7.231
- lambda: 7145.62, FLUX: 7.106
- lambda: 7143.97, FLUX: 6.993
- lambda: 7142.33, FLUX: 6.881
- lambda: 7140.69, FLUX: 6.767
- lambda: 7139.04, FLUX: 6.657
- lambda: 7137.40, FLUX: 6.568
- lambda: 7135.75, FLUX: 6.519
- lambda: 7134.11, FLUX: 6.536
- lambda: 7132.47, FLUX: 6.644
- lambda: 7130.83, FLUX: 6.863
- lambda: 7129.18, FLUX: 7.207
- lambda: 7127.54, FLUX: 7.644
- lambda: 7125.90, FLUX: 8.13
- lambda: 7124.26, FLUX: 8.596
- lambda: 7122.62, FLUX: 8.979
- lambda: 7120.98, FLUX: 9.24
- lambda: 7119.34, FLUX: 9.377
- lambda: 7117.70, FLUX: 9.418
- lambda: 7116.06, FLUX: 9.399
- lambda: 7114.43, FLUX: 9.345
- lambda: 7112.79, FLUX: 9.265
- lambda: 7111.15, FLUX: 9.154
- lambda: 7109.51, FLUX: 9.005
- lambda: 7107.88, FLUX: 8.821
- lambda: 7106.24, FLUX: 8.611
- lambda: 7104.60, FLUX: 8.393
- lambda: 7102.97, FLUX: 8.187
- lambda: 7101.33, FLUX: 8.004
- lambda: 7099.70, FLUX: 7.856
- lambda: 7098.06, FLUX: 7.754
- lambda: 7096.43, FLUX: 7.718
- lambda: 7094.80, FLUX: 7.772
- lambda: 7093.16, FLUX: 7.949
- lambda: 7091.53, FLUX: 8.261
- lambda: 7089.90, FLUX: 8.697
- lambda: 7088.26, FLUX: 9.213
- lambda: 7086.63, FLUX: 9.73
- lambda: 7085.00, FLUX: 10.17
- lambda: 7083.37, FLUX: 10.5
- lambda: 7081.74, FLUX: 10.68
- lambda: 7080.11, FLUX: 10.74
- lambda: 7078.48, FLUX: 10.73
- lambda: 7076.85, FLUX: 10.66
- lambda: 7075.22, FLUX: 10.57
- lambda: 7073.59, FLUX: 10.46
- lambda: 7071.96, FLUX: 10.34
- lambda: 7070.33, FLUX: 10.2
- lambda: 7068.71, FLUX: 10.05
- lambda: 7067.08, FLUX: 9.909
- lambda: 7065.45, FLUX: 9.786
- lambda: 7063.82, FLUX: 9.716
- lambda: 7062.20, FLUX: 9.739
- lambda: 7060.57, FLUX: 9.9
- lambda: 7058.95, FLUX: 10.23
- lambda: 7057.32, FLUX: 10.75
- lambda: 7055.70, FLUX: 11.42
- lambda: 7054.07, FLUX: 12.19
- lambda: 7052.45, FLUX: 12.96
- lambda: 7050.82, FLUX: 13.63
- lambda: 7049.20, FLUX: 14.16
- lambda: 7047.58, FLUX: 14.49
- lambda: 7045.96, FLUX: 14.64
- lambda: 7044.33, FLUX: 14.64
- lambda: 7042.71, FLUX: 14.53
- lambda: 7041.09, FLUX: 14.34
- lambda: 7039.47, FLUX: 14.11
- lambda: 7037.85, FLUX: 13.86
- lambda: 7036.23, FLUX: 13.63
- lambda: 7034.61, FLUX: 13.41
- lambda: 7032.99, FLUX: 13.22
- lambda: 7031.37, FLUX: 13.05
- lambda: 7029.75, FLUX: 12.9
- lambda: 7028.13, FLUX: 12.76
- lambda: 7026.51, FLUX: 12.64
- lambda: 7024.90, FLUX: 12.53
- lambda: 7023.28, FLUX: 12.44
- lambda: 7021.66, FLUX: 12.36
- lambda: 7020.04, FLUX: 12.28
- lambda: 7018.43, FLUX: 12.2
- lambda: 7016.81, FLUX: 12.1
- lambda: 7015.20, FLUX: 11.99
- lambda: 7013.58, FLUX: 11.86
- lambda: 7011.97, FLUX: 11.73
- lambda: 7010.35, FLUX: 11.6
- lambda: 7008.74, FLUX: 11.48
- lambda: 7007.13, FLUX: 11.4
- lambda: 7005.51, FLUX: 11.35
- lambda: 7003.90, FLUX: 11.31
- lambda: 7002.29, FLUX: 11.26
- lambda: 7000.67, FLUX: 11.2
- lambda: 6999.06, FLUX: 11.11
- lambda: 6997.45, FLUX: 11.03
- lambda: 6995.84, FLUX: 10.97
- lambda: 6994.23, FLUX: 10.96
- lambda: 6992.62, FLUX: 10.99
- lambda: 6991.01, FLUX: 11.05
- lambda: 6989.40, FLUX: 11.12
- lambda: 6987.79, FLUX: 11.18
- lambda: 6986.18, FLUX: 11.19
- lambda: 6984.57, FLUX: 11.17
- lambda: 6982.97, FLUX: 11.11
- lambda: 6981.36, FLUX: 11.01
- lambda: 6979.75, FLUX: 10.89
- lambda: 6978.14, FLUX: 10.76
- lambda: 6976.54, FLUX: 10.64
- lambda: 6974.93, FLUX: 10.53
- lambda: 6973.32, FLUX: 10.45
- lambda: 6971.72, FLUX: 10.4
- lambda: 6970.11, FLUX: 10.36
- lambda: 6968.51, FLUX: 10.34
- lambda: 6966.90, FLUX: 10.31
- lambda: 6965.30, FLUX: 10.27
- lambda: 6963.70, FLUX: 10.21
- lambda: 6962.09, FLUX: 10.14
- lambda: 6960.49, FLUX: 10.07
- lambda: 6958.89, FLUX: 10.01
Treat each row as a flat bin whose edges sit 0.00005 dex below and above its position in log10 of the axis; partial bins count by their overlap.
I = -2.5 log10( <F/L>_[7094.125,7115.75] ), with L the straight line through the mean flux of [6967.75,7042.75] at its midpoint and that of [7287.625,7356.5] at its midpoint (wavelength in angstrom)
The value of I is 0.45 mag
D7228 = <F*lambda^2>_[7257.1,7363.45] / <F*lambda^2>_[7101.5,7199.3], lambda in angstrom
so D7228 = 1.84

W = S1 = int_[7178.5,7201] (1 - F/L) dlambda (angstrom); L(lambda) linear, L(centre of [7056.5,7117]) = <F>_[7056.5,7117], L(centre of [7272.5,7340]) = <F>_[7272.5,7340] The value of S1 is 5.09 angstrom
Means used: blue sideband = 9.41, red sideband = 14.4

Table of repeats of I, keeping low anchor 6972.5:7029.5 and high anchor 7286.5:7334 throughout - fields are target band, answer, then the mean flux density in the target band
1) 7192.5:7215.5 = 0.44 mag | 8.99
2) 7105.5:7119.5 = 0.35 mag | 9.15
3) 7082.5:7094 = 0.32 mag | 9.22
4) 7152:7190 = 0.48 mag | 8.46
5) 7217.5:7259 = 0.26 mag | 10.9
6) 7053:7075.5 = 0.16 mag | 10.4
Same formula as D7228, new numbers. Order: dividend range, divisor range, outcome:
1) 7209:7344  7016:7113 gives 1.24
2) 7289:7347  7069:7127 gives 1.74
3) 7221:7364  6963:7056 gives 1.24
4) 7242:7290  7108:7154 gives 1.64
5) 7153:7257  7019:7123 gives 0.92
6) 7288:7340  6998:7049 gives 1.27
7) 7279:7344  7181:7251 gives 1.53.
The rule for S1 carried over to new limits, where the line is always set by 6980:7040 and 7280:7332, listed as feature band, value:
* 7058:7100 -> 9.6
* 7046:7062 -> 0.1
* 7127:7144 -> 8.0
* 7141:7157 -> 6.9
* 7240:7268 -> 3.9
